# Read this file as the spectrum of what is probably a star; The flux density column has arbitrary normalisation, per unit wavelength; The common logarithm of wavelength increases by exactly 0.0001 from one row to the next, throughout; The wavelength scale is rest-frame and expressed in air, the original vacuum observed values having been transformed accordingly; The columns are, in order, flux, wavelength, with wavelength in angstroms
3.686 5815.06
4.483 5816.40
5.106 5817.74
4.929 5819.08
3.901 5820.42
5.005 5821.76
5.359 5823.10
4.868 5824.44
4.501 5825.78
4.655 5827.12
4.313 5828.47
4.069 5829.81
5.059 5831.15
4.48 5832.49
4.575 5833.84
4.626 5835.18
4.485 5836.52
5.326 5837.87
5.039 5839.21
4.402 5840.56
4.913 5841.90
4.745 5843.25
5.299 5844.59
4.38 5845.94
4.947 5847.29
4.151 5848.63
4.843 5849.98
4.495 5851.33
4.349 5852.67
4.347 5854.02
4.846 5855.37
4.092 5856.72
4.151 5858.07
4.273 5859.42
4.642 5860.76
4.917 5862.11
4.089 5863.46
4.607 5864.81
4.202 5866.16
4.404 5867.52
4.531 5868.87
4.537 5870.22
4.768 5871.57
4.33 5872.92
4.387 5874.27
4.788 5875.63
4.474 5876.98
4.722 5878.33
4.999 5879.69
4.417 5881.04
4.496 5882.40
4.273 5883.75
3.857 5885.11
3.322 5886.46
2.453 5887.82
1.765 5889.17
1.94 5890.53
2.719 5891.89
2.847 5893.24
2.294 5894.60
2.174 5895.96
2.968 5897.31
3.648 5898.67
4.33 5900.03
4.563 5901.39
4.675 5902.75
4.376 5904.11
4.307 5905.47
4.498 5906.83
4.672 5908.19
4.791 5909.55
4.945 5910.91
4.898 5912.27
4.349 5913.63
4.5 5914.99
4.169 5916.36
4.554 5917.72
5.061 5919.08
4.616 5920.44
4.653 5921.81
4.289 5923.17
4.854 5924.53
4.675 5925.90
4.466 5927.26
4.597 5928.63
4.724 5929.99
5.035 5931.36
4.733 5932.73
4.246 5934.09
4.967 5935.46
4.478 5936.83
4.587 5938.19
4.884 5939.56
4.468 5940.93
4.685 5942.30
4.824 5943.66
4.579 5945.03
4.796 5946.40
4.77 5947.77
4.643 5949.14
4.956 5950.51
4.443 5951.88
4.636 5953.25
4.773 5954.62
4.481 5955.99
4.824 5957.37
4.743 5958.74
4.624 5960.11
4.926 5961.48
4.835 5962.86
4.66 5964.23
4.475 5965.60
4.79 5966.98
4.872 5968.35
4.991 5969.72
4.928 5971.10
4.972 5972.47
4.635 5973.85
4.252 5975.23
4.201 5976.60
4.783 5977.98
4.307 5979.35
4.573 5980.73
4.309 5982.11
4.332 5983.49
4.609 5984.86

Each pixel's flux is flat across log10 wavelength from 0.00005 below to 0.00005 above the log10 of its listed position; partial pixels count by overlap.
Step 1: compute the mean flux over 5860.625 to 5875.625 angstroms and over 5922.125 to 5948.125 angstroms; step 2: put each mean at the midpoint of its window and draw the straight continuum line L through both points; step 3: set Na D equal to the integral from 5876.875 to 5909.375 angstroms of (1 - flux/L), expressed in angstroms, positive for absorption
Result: 6.1 angstroms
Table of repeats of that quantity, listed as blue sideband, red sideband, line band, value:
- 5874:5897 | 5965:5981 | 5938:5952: -1.4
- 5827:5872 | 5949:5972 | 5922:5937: 0.2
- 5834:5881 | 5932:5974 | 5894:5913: 2.3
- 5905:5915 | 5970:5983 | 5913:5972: -1.0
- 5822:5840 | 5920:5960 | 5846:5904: 8.1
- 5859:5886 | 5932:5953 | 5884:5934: 5.9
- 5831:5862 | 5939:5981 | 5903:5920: 0.2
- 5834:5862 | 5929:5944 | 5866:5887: 1.0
